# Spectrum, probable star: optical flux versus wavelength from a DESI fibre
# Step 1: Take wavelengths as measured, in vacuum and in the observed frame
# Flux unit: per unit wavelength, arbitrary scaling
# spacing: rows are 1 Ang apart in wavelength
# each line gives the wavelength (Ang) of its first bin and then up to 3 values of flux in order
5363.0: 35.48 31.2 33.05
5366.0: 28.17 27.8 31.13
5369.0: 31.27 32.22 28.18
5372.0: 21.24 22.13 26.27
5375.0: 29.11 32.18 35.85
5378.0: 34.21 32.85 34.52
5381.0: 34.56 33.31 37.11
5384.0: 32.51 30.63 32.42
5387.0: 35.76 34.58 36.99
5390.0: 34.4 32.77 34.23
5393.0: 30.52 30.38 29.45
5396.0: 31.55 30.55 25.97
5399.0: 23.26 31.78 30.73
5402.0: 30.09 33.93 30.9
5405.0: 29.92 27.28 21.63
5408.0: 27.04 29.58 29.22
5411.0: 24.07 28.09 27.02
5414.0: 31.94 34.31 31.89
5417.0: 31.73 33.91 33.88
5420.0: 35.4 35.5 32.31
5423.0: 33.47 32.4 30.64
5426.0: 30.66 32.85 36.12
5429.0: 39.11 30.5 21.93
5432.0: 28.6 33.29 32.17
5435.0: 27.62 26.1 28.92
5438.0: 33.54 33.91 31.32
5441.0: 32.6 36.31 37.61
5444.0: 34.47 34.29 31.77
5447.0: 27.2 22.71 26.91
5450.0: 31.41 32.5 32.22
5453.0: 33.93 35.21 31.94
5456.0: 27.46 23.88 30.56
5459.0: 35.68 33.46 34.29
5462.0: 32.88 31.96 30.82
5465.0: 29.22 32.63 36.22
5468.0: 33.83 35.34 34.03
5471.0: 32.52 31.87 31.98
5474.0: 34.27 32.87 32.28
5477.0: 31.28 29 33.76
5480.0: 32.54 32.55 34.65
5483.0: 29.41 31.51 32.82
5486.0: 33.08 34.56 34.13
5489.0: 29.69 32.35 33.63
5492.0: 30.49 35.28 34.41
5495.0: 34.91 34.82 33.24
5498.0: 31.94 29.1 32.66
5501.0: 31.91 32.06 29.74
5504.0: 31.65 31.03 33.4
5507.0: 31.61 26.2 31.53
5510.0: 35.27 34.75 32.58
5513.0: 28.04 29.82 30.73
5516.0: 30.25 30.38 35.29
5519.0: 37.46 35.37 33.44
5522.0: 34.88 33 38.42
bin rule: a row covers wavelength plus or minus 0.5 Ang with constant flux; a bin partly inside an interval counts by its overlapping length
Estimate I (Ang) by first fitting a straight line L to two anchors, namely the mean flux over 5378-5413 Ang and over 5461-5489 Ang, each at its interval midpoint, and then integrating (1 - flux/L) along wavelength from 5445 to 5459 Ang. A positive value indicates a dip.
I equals 0.9 Ang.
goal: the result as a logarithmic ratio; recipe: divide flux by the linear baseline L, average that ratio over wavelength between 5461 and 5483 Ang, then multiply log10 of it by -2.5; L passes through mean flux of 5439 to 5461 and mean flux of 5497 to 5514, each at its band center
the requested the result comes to -0.04 mag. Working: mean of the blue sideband 31.7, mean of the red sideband 31.5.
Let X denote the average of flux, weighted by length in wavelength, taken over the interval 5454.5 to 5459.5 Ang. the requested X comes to 29.9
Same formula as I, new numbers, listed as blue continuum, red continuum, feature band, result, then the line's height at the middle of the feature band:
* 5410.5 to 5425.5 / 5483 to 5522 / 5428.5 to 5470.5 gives 0.43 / 32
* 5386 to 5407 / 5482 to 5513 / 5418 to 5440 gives -0.31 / 31.5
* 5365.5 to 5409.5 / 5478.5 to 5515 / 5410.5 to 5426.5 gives -0.29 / 31.1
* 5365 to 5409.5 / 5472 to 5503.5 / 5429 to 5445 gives 0.00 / 31.6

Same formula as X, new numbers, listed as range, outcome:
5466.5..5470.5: 34.9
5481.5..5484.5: 31.9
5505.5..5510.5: 31.6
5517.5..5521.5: 35.4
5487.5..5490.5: 32.1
